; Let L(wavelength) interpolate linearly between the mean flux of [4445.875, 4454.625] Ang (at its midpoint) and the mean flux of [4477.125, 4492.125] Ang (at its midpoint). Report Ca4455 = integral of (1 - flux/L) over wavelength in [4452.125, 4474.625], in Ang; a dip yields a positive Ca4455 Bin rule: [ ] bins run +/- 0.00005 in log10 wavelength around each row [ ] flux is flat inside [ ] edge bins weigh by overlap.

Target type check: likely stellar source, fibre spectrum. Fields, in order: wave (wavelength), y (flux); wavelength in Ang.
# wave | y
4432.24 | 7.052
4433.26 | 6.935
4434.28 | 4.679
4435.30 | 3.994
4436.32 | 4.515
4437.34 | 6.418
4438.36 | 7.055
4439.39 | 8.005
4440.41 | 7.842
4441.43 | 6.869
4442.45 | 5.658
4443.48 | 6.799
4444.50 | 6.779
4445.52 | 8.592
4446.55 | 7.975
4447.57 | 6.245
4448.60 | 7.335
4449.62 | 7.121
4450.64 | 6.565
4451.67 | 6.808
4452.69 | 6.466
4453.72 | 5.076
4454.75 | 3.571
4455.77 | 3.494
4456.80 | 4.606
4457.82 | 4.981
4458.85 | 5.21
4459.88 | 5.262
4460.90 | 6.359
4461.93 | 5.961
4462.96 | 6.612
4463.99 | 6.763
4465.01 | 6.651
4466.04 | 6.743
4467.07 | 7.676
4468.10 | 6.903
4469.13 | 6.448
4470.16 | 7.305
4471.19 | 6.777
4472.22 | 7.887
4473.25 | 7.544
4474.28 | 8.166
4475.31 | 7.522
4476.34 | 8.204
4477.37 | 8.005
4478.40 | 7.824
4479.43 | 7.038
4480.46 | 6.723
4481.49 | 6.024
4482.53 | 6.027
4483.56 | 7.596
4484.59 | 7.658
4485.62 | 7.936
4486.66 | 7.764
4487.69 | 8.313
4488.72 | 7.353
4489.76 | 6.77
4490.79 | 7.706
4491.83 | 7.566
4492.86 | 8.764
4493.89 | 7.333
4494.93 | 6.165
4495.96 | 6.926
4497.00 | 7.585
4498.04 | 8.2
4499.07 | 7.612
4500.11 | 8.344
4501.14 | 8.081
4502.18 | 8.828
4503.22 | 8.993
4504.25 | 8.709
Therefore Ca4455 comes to 2.30 Ang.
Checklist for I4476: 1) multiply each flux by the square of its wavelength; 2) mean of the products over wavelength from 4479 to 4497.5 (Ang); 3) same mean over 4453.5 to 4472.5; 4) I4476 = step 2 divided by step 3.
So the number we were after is 1.2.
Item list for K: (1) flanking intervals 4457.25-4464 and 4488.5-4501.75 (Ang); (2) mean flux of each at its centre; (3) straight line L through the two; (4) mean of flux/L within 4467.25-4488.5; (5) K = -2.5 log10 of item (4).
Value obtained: -0.11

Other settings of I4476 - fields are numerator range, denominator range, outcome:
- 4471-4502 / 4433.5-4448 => 1.18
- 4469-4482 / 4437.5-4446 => 1.05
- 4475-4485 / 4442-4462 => 1.22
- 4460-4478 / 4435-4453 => 1.06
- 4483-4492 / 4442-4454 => 1.14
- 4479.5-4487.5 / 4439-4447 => 1.00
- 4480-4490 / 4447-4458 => 1.29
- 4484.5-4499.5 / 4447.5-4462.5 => 1.36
